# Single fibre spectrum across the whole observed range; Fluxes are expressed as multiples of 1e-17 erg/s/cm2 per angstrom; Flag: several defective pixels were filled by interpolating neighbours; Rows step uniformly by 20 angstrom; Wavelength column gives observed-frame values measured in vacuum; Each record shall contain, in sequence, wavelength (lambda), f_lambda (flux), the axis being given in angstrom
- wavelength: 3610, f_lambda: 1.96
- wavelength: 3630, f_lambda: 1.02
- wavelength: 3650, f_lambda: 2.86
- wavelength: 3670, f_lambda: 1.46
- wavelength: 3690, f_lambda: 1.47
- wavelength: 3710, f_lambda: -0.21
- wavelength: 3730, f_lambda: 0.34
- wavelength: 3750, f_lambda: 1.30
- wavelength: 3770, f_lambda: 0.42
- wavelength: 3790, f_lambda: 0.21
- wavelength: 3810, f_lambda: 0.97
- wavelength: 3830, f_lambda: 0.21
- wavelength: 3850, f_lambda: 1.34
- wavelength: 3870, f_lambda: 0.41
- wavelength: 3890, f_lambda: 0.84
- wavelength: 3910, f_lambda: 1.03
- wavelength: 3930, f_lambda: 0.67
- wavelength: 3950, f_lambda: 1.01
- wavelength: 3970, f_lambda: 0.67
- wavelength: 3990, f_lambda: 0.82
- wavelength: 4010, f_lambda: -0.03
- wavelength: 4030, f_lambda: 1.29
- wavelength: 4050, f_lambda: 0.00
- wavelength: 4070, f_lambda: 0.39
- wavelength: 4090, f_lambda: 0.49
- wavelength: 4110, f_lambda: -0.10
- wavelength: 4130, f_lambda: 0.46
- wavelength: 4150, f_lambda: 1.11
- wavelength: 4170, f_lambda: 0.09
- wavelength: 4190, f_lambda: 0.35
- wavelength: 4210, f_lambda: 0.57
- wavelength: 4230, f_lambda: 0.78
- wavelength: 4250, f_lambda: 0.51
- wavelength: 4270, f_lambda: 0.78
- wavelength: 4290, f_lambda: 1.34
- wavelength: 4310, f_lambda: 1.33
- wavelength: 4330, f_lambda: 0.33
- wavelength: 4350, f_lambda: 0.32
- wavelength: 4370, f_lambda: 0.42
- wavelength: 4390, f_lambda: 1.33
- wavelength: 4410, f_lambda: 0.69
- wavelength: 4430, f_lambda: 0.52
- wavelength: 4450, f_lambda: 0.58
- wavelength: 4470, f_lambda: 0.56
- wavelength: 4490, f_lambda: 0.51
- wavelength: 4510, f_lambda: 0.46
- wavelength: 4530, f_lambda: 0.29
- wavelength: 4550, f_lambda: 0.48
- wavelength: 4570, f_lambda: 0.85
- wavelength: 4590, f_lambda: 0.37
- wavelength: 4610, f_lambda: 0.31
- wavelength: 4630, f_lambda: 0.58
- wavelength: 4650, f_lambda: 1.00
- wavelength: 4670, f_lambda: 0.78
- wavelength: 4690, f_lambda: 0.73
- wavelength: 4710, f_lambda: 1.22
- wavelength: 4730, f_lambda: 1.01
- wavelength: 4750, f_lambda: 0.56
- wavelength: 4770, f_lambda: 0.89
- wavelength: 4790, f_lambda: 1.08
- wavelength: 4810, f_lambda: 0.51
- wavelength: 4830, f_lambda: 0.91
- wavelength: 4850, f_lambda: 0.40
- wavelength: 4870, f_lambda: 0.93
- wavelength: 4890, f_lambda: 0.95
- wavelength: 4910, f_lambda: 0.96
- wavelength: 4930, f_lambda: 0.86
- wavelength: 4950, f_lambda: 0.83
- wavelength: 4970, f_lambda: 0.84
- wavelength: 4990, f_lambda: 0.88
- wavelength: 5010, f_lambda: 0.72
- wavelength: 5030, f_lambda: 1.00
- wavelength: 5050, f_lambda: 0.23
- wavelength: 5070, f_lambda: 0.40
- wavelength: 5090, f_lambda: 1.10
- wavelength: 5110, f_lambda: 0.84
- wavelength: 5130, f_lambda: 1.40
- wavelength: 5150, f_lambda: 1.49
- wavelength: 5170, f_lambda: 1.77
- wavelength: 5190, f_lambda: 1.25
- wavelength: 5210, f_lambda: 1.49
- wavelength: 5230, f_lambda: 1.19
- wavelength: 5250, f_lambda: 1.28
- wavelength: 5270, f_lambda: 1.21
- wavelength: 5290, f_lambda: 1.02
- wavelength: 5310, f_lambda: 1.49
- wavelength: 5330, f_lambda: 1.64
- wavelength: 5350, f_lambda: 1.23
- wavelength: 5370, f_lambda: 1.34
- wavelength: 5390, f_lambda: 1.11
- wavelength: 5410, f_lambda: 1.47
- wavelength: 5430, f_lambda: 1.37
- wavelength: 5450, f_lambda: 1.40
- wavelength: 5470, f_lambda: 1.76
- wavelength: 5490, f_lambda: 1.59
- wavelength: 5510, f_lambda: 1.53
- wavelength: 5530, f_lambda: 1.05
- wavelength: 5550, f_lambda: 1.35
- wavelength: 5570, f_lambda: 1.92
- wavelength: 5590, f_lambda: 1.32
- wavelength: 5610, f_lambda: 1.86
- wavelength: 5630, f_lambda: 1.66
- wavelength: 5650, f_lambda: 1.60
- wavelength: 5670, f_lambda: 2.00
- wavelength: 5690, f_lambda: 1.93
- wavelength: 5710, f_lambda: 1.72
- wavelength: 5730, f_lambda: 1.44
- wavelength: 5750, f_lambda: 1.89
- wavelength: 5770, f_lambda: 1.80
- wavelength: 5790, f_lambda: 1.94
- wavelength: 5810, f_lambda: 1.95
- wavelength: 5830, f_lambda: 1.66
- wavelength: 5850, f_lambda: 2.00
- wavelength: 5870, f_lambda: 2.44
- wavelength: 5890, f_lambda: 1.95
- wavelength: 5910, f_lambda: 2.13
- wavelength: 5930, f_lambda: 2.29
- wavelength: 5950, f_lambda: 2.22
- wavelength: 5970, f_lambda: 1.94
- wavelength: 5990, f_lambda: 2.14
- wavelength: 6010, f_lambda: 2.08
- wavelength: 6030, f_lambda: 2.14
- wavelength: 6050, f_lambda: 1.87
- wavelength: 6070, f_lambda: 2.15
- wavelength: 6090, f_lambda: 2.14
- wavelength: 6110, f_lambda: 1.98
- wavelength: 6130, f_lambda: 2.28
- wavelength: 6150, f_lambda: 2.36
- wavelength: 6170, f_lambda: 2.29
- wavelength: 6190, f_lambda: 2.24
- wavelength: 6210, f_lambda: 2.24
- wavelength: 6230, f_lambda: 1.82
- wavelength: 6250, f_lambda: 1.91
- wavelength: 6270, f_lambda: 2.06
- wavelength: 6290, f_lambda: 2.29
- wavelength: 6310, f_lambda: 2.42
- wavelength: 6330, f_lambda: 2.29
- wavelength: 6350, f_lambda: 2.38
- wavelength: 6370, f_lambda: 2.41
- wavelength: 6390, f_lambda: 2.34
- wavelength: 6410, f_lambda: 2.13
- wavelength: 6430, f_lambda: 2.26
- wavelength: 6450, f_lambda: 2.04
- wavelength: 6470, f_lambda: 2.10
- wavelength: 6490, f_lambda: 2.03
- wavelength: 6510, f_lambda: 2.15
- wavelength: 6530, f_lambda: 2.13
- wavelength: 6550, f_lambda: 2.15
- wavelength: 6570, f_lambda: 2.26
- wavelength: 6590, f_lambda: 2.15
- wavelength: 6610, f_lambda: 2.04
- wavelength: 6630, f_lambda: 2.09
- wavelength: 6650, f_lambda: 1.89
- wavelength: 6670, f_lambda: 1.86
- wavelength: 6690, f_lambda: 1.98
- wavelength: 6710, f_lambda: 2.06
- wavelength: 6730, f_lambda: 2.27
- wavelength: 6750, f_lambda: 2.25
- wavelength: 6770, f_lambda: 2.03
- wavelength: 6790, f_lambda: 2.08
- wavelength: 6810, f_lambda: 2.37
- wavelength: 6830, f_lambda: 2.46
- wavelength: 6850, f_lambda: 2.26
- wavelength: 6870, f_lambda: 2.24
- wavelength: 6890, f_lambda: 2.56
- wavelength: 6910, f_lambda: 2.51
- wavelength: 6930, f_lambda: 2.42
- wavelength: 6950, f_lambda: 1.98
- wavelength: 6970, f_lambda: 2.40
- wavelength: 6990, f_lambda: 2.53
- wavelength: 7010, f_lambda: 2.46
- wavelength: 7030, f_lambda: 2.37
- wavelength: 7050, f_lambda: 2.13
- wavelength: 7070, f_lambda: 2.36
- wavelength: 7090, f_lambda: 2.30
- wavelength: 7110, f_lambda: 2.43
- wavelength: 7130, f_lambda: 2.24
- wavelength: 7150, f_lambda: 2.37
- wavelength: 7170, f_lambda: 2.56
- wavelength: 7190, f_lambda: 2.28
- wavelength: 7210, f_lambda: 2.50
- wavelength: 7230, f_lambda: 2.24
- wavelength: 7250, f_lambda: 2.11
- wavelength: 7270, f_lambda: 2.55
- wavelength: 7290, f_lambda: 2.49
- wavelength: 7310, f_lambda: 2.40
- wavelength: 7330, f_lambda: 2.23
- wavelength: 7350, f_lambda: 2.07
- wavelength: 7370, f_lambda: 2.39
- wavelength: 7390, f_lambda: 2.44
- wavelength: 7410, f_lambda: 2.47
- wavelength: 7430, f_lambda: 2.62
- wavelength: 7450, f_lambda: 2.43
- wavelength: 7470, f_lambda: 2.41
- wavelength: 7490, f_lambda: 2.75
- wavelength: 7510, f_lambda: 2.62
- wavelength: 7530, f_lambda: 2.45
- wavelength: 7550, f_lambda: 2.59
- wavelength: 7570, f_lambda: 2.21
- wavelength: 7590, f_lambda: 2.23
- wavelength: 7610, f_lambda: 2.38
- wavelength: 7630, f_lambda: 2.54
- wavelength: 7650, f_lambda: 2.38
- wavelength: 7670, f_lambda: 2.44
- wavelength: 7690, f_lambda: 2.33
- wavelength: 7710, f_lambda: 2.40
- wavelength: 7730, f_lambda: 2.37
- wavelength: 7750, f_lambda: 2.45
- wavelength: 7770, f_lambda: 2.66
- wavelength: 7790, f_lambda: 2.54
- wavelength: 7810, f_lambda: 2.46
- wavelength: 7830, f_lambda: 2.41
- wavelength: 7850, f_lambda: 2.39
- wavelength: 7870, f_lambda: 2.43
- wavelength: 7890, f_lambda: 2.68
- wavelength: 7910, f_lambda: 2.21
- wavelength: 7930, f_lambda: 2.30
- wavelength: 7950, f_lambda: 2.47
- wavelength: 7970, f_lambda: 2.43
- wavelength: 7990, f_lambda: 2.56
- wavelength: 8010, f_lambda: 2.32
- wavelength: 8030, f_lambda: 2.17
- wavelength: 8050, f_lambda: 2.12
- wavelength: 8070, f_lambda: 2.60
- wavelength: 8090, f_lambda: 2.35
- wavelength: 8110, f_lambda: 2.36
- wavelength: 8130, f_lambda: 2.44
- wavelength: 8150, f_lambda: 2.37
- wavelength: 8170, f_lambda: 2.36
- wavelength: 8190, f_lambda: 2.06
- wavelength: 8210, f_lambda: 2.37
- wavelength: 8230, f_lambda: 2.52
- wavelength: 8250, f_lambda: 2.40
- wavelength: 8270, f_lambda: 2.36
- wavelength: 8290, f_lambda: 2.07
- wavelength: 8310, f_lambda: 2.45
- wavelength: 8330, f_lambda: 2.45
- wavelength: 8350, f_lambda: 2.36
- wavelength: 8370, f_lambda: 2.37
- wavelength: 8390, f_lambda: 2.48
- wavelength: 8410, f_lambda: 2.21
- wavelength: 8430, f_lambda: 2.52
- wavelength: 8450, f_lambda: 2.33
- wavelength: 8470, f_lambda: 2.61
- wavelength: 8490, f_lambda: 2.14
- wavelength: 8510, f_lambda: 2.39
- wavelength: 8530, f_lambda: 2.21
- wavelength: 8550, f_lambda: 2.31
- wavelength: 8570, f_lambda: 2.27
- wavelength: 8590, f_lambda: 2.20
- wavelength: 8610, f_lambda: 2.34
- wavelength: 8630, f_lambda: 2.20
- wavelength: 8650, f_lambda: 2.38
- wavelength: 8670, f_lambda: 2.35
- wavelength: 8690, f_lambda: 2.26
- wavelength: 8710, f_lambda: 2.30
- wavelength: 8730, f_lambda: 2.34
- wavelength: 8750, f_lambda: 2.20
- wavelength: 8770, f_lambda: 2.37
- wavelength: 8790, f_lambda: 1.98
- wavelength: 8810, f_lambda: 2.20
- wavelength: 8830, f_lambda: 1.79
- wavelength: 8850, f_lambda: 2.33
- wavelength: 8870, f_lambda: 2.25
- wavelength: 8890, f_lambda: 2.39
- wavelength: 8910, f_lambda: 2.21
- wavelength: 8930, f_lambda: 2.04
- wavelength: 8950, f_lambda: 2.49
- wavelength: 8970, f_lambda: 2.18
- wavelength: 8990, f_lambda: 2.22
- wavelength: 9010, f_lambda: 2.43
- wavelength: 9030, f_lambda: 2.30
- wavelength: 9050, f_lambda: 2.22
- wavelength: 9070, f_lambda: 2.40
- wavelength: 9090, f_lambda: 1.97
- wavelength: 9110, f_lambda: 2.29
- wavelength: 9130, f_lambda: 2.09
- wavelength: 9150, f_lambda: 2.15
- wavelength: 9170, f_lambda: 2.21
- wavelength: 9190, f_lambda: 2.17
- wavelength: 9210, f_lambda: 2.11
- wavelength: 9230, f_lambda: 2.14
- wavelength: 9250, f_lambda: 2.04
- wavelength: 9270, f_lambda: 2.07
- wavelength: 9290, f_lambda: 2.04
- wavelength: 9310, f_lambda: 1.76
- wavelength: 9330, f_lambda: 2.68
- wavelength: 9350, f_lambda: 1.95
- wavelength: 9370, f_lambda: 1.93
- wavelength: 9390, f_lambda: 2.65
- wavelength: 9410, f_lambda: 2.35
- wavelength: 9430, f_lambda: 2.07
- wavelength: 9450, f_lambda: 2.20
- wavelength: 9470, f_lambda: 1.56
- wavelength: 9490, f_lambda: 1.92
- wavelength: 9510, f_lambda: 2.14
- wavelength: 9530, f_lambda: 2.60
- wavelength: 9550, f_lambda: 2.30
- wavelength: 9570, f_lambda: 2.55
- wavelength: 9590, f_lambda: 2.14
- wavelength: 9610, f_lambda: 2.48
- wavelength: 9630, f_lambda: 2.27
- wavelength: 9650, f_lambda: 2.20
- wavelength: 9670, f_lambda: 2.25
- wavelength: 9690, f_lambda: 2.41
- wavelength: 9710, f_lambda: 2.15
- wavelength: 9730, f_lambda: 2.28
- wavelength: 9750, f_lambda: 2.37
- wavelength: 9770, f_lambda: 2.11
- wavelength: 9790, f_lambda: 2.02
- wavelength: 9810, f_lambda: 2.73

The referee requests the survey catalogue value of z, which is 0.29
